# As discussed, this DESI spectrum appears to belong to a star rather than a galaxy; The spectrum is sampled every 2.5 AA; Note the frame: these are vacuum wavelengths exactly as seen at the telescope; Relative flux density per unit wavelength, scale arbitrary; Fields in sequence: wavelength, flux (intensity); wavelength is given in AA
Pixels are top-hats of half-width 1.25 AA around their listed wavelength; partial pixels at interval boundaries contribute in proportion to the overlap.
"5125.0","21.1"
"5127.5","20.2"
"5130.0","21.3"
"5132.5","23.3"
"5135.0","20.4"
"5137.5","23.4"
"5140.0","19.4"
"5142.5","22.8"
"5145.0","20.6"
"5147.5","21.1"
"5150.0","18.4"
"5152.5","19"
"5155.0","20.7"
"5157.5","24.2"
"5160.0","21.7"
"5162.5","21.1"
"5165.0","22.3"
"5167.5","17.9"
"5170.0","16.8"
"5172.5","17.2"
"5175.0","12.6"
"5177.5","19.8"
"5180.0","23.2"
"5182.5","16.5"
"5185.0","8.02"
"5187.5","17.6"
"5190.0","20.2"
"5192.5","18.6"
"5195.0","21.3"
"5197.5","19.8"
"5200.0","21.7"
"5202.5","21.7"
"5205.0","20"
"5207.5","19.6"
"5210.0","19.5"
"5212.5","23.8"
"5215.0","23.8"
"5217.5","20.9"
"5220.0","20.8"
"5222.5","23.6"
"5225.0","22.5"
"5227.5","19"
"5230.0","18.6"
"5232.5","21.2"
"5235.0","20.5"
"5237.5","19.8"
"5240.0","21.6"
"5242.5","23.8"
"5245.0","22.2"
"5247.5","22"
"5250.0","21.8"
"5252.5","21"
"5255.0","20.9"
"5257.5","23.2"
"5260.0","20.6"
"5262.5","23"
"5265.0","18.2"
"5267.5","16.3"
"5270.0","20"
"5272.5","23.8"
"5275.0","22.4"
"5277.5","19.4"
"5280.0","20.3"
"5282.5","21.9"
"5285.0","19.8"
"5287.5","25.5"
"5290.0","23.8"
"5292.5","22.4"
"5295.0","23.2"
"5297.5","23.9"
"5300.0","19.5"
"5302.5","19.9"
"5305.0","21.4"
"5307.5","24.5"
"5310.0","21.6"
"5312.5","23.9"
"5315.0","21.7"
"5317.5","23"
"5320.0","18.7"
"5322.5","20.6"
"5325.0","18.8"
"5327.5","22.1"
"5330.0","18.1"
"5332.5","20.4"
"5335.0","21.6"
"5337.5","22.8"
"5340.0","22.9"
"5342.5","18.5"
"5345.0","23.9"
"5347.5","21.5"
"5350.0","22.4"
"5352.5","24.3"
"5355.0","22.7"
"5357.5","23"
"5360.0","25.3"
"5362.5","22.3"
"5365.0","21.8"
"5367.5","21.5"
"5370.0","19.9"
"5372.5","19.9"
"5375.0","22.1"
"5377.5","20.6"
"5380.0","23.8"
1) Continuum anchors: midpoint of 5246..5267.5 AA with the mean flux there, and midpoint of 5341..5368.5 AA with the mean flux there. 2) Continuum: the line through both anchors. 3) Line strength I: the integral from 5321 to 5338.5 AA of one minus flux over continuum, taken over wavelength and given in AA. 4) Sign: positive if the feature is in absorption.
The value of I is 1.2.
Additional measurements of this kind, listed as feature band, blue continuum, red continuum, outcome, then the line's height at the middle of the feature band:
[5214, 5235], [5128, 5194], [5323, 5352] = -1.1 AA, 20.2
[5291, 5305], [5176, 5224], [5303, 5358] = -0.3 AA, 21.3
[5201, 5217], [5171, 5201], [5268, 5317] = -2.1 AA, 18.9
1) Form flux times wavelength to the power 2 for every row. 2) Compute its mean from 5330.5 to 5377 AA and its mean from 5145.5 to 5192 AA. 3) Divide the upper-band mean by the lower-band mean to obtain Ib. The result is 1.25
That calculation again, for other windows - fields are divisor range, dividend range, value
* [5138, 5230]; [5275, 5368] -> 1.16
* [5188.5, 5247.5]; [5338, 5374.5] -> 1.11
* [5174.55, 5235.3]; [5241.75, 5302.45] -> 1.11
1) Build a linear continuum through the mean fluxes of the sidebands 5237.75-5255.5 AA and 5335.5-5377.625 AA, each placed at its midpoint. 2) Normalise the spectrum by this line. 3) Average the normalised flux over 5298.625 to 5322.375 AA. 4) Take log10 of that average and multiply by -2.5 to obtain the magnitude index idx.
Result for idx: 0.02 mag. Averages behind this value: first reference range 21.8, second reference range 22.1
